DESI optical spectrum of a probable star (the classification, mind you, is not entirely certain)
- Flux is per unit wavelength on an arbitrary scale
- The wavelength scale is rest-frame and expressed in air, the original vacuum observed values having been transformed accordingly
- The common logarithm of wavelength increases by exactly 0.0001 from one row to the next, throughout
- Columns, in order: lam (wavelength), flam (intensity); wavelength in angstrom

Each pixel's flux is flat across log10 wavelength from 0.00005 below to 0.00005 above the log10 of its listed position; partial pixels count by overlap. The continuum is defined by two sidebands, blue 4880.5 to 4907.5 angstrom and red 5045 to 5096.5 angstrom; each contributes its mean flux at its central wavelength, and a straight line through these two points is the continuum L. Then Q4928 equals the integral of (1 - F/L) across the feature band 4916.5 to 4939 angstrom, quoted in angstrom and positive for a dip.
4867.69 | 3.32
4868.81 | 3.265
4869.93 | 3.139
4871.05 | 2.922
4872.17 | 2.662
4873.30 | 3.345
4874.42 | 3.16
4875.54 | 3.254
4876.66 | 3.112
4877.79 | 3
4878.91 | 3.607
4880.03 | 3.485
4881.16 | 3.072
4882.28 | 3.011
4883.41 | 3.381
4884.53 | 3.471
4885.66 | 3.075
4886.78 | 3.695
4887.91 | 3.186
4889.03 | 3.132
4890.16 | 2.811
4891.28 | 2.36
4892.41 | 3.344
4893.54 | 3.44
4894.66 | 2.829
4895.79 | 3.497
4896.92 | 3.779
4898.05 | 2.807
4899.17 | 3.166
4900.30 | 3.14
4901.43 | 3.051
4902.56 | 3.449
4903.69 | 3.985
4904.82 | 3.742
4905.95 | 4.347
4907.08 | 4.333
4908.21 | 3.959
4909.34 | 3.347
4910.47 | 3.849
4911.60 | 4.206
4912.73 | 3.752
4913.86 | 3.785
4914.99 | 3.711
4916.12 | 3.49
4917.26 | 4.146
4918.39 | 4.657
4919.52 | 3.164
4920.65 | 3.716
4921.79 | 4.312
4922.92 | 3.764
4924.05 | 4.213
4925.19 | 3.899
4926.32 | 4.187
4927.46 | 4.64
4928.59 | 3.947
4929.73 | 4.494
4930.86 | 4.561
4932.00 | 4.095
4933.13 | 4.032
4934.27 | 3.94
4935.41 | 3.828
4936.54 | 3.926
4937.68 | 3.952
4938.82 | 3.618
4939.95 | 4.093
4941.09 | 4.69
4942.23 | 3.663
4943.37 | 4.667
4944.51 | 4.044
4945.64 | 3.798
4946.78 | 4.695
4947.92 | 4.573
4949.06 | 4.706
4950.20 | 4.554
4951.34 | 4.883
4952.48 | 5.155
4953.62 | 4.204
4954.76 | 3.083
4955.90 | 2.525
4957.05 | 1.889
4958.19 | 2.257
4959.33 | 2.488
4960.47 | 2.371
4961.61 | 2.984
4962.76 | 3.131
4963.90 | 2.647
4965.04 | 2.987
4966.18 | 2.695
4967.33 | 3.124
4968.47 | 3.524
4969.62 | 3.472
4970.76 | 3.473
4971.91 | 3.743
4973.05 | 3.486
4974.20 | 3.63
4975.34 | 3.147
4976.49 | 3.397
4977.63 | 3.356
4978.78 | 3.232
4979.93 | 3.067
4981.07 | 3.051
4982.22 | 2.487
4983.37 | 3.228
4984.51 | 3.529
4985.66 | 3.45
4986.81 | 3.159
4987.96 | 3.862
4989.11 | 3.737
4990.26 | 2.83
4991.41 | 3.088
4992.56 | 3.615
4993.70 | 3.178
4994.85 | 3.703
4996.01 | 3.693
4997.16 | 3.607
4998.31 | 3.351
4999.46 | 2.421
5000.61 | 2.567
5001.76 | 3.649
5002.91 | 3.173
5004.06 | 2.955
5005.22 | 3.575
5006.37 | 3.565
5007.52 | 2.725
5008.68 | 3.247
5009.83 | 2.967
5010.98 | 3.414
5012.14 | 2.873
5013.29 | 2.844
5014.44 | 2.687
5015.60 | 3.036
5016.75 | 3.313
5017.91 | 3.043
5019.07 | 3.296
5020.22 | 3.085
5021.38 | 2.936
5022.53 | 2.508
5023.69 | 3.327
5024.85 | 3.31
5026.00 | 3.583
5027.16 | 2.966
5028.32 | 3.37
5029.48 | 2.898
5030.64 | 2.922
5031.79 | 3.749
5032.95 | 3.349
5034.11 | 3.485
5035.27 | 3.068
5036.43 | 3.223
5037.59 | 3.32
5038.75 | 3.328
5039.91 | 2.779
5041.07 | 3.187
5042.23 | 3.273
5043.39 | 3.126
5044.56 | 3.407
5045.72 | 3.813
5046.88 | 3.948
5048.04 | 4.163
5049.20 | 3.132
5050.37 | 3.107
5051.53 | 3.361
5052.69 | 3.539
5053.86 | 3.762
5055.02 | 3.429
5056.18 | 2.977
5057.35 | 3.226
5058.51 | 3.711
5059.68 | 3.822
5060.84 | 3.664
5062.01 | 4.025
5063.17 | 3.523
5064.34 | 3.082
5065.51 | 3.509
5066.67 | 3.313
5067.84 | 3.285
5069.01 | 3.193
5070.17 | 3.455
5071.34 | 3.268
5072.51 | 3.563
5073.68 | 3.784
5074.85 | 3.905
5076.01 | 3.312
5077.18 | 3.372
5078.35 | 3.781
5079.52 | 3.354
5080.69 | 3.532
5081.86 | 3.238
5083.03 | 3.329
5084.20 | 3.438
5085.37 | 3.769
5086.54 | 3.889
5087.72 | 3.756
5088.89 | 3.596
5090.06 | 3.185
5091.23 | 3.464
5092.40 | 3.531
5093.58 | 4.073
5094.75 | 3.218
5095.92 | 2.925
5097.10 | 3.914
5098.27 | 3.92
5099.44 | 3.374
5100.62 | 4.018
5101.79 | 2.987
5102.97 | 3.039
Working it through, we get -4.6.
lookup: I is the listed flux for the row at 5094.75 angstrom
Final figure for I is 3.218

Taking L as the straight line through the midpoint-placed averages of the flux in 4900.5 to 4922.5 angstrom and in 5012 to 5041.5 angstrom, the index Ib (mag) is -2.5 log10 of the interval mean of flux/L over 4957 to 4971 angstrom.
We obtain 0.22 mag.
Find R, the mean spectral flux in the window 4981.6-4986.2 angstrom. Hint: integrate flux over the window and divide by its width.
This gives 3.17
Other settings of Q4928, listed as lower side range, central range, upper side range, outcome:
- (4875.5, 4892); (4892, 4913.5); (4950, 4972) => -2.7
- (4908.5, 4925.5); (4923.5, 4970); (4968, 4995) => -1.6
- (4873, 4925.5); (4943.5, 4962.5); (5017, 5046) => -1.5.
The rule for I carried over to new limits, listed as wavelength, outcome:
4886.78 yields 3.695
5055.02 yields 3.429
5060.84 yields 3.664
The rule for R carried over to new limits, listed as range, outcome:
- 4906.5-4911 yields 3.87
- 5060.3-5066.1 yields 3.56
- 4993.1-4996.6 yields 3.53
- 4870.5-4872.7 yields 2.8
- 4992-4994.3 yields 3.41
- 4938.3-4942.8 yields 4.02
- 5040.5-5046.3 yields 3.36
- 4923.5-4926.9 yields 4.09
